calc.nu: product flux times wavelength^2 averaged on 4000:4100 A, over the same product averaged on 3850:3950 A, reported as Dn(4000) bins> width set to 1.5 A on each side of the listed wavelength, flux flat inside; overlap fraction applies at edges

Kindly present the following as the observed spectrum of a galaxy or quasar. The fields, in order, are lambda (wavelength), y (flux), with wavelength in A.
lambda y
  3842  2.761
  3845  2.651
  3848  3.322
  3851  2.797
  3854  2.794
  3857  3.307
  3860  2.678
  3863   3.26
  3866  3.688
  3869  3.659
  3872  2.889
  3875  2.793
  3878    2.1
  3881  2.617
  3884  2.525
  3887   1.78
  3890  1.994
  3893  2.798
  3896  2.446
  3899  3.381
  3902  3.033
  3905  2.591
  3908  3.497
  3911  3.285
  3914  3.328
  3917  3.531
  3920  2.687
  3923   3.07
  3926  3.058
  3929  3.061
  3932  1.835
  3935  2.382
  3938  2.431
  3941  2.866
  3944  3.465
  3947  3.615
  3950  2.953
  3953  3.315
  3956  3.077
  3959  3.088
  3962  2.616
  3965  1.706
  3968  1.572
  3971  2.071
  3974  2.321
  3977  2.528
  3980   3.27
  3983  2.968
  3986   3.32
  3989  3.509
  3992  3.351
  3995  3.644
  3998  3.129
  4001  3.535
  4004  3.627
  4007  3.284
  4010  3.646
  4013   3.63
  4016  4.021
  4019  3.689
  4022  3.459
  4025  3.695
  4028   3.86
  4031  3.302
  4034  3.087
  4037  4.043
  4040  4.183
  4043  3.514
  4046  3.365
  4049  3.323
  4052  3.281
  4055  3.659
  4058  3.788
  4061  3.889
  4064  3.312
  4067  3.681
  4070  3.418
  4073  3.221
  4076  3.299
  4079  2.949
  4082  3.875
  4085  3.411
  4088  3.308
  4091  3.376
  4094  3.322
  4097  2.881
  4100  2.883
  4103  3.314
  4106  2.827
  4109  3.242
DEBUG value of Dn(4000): 1.3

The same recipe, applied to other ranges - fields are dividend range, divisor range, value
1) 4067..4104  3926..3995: 1.24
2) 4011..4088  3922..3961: 1.28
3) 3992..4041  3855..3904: 1.38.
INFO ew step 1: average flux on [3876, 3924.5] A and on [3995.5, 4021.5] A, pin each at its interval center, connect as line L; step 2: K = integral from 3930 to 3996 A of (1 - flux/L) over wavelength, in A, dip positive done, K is 8.8 A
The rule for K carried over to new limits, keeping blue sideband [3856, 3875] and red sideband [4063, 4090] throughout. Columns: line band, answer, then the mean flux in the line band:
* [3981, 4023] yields -2.01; 3.48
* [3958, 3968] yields 3.00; 2.3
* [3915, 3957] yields 4.02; 2.96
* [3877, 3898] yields 5.69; 2.35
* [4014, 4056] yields -3.18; 3.61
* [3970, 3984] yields 2.81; 2.64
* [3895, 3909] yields 1.08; 2.99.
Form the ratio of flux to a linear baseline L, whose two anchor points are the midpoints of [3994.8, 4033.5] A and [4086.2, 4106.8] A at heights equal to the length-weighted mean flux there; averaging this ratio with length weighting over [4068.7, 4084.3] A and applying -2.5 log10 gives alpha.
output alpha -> -0.04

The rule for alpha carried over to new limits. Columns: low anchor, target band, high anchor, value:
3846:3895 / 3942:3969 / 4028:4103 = 0.08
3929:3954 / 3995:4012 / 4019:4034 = -0.04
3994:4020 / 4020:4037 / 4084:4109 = -0.02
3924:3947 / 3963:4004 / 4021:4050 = 0.12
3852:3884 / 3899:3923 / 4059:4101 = -0.04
